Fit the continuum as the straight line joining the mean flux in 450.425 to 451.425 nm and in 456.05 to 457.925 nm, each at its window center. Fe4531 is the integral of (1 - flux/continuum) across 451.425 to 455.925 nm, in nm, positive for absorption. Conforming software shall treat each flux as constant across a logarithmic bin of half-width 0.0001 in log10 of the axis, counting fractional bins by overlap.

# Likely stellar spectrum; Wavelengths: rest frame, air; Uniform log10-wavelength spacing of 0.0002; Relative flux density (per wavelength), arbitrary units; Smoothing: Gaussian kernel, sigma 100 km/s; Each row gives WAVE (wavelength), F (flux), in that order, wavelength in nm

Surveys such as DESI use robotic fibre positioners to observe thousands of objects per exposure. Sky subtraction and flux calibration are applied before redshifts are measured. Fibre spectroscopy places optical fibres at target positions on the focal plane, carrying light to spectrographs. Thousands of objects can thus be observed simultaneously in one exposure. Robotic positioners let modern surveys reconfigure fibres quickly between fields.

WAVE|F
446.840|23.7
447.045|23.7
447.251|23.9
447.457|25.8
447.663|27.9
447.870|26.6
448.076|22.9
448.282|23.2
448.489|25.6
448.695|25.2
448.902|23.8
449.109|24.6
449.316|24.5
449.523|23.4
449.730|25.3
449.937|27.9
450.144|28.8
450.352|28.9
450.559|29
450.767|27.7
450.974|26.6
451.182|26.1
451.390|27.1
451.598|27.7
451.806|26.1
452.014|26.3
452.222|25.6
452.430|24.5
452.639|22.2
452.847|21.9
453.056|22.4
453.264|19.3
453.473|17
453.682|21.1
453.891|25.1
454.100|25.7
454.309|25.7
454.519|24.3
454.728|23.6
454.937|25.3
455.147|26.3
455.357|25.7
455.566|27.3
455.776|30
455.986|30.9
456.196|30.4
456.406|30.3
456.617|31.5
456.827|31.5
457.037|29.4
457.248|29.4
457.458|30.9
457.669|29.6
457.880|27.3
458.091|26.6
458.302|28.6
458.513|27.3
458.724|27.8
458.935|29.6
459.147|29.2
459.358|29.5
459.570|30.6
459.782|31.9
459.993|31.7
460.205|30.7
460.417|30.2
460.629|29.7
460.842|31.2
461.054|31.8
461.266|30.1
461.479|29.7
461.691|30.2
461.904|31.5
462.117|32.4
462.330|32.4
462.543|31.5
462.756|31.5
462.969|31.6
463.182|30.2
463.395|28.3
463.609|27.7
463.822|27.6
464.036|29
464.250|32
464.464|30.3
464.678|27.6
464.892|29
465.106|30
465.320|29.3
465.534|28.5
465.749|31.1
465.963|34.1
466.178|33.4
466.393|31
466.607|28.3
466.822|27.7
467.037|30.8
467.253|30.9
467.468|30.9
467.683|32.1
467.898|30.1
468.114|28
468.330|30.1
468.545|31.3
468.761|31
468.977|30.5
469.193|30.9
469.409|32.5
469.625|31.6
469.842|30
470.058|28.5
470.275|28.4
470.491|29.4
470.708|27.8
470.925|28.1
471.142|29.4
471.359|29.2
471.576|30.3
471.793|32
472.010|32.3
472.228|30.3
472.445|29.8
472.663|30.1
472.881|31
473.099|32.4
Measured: 0.643 nm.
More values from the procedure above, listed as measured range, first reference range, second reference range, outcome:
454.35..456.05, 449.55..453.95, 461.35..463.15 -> 0.04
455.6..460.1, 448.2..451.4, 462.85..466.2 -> -0.24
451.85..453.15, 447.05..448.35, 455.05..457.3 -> 0.17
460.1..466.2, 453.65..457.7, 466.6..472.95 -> -0.29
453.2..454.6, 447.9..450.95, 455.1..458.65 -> 0.26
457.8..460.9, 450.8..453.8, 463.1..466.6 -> -0.24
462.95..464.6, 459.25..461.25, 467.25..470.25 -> 0.07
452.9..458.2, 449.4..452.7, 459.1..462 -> 0.35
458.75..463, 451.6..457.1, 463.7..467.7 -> -0.38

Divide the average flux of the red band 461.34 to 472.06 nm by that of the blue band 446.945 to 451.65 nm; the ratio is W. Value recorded 1.2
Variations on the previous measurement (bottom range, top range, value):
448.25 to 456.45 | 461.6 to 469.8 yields 1.19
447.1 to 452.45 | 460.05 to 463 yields 1.19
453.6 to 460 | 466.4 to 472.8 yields 1.07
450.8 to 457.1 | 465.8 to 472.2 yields 1.17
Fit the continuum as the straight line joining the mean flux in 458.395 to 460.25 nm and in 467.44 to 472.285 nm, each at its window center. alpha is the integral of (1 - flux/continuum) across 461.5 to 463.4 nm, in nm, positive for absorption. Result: -0.08 nm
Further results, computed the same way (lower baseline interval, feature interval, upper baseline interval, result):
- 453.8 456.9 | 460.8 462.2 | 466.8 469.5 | -0.09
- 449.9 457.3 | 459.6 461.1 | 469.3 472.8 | -0.18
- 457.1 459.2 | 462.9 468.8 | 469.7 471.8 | -0.22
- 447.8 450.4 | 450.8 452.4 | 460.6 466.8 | -0.02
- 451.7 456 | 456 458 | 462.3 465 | -0.30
